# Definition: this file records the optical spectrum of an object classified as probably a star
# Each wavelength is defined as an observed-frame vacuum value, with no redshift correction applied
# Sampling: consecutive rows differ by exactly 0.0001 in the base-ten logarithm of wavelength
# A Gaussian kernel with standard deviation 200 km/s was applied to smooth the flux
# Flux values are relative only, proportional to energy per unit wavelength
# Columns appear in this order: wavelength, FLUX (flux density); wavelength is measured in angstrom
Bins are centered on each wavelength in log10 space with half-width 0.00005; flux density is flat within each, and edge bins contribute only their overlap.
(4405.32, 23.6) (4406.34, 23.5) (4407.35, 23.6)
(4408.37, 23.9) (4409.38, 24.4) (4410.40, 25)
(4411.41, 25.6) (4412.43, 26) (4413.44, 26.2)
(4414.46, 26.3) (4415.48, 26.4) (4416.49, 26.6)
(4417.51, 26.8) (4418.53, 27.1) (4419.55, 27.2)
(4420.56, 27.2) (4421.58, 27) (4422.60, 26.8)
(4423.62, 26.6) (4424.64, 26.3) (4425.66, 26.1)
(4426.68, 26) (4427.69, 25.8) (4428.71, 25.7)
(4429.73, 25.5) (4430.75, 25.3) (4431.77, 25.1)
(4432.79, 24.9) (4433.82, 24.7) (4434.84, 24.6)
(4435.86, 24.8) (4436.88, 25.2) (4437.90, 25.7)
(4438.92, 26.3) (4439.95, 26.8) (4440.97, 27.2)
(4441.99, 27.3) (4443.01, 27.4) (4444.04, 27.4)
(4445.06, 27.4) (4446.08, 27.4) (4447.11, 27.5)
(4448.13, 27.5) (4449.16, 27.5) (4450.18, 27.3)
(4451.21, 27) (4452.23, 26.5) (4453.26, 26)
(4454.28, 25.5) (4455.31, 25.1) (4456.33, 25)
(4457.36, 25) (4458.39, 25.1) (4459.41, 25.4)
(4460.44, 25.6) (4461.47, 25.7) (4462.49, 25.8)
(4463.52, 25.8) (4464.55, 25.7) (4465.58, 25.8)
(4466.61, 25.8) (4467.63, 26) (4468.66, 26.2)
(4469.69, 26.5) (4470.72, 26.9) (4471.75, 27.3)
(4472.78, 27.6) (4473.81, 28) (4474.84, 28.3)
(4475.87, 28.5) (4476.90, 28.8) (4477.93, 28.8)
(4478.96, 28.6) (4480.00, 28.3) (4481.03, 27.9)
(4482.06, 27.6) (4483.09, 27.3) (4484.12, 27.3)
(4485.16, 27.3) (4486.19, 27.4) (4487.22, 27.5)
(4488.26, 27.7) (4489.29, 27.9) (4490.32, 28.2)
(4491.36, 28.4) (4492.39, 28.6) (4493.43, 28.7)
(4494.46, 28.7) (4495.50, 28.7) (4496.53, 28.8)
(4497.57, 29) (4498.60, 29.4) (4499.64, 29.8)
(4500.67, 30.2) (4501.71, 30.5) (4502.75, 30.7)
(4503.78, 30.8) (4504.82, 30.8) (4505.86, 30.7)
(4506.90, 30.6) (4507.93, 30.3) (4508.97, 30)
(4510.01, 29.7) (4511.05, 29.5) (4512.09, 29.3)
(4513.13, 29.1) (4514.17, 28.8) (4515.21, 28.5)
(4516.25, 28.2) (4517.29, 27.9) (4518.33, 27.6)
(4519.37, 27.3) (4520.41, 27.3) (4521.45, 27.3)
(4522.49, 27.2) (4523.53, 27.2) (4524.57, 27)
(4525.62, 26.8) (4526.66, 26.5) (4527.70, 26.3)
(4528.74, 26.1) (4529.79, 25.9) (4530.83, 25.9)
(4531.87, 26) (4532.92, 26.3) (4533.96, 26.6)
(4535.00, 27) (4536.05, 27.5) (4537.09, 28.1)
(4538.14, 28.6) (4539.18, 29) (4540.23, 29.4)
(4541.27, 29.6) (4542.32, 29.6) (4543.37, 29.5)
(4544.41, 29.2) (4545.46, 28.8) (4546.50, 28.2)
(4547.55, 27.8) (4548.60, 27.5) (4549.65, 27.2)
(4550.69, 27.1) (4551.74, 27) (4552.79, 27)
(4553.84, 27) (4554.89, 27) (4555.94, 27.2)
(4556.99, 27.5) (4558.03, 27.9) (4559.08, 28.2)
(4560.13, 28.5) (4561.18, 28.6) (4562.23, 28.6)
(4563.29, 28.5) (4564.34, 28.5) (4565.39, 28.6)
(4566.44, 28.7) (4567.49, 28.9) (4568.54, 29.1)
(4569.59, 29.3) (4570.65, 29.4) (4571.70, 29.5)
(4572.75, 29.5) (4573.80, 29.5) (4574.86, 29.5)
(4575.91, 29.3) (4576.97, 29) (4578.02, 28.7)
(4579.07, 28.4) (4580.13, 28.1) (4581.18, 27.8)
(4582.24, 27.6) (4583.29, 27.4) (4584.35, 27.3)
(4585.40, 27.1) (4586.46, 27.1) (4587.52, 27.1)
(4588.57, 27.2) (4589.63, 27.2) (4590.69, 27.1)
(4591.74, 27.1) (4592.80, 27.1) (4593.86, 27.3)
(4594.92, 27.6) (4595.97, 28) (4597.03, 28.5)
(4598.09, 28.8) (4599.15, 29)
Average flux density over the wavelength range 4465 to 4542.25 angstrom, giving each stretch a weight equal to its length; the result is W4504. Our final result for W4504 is 28.1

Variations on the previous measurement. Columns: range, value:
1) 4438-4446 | 27.1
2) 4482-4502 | 28.4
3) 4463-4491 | 27.4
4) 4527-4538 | 26.6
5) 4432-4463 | 26.1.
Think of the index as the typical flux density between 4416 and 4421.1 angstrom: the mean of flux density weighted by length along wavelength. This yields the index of 27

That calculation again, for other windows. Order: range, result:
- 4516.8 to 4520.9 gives 27.5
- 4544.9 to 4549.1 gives 28.1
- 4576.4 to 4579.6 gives 28.7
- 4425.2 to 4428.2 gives 26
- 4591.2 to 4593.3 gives 27.2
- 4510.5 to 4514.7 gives 29.1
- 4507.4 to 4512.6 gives 29.8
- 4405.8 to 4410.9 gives 24.1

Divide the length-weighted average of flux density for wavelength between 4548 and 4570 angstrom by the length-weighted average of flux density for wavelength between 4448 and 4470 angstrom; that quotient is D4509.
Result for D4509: 1.08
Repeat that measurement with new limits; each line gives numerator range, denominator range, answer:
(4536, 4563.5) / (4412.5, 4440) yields 1.08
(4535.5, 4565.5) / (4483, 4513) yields 0.97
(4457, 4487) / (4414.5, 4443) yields 1.03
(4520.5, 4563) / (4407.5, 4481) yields 1.05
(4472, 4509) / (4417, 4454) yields 1.09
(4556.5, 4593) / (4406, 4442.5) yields 1.09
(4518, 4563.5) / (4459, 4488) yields 1.02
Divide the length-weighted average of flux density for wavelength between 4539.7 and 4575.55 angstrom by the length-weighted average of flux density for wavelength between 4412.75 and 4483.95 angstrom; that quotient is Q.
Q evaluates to 1.07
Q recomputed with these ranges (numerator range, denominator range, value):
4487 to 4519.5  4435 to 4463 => 1.11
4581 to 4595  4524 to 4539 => 1.02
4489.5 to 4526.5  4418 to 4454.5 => 1.09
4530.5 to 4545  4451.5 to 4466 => 1.10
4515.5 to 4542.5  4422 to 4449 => 1.04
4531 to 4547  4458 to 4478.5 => 1.06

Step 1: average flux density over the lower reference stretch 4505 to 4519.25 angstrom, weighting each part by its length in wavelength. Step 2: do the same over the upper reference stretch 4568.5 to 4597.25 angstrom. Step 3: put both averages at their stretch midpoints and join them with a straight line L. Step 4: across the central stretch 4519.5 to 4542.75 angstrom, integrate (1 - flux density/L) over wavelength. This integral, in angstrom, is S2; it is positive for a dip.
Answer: 1.3 angstrom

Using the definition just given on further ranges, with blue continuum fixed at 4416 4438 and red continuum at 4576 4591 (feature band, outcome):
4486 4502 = -1.2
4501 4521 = -1.8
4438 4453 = -0.5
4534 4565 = -0.9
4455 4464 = 0.3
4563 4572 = -0.5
